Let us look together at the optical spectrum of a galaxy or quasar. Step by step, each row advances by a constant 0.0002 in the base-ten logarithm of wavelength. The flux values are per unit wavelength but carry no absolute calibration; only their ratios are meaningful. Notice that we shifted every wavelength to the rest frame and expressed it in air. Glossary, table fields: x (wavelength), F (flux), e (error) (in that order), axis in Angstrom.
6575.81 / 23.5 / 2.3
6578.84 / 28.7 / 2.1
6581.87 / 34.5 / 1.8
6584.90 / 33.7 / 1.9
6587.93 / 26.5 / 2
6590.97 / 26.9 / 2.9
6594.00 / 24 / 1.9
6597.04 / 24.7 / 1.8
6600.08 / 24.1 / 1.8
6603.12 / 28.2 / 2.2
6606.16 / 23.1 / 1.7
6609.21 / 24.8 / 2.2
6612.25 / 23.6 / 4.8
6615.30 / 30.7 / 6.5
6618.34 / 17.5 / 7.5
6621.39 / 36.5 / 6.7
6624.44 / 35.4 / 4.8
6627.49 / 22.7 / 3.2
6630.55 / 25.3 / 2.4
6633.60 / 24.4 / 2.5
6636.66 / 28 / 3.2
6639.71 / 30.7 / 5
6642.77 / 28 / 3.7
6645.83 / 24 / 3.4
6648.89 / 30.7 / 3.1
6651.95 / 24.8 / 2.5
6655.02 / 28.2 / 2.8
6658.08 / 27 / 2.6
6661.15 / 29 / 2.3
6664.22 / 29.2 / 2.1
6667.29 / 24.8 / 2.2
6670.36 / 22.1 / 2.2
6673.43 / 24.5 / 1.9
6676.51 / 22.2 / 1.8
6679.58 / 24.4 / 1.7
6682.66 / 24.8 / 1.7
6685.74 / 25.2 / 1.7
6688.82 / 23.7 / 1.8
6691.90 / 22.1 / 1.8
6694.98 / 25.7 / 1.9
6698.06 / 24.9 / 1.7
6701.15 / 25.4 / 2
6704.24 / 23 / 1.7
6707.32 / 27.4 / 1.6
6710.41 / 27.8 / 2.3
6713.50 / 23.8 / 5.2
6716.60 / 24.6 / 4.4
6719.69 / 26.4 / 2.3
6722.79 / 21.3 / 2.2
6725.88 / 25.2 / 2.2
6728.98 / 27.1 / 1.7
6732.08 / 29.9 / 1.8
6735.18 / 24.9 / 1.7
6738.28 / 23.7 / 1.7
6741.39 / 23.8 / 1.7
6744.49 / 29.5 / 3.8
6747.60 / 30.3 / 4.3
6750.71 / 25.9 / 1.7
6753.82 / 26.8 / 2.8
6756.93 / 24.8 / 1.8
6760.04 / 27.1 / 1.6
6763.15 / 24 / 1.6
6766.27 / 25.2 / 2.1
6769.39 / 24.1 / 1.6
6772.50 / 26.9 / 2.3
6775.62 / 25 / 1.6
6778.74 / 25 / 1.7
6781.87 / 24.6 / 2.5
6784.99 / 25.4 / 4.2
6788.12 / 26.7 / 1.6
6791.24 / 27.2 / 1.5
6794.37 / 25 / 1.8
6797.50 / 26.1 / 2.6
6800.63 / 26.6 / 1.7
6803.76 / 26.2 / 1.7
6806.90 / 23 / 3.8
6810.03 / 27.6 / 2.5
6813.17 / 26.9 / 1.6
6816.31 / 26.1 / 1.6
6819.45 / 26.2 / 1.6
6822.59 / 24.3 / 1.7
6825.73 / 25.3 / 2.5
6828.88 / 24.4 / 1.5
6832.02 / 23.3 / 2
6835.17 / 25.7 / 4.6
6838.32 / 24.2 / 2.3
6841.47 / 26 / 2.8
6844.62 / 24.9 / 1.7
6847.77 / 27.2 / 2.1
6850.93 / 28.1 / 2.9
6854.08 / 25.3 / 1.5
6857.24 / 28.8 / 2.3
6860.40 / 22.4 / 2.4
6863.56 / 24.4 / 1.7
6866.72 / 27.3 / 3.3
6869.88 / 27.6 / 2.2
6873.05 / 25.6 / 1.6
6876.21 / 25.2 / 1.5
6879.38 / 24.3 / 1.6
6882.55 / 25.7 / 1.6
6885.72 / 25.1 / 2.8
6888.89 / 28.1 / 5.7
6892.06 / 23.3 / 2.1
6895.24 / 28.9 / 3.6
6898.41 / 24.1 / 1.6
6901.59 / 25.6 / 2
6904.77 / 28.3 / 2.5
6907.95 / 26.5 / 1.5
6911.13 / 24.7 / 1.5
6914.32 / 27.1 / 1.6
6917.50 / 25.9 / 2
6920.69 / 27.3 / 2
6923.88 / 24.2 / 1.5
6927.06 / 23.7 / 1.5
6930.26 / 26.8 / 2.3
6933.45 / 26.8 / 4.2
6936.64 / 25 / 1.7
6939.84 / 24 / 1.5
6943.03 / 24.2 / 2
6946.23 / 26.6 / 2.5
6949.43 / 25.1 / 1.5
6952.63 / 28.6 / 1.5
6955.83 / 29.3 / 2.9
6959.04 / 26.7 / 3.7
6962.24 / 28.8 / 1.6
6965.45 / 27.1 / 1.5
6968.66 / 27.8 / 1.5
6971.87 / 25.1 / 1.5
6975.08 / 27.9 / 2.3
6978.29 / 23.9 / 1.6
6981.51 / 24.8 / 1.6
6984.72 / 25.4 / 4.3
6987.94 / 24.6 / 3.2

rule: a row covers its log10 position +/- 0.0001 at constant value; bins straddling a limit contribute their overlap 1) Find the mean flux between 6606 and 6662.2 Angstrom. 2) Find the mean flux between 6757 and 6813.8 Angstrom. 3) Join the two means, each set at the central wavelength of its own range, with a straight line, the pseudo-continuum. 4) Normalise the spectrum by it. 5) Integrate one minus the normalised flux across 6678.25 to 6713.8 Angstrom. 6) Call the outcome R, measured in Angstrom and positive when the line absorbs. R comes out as 2.2 Angstrom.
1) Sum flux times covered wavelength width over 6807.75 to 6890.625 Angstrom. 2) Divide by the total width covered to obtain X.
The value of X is 25.7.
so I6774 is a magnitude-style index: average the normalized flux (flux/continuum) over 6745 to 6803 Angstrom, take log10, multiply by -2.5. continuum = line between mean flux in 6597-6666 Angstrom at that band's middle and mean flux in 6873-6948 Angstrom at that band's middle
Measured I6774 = 0.01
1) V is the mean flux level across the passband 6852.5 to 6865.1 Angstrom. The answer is 25.2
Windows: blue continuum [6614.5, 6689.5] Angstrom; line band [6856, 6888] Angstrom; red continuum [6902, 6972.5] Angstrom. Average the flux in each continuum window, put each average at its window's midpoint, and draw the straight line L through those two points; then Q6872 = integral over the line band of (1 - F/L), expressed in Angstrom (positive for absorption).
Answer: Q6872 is 0.9 Angstrom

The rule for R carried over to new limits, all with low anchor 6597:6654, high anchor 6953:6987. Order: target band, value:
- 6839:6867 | 0.8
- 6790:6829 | 1.4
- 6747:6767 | 0.4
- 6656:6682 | 1.3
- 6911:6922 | 0.1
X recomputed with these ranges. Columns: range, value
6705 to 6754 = 26.1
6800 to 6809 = 25.3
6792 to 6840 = 25.4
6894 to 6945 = 25.8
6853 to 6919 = 25.9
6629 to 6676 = 26.6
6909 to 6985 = 26.1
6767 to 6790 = 25.4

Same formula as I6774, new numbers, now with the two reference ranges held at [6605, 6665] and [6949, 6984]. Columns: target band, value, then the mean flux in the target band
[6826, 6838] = 0.104 mag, 24.5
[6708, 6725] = 0.091 mag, 24.9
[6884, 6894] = 0.054 mag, 25.6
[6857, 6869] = 0.060 mag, 25.5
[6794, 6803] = 0.039 mag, 26.1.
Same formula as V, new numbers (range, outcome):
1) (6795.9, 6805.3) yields 26.3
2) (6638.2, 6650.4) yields 28.3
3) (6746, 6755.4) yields 27.7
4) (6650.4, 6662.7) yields 27.3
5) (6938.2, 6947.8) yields 24.9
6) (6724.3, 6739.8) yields 26.2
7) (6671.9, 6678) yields 23.3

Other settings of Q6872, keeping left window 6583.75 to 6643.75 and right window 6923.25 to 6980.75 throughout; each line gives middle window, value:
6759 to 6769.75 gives 0.60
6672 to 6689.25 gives 1.67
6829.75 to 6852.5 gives 0.73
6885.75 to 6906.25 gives 0.04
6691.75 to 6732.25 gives 2.14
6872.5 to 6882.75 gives 0.49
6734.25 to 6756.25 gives 0.19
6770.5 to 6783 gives 0.57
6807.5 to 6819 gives 0.01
